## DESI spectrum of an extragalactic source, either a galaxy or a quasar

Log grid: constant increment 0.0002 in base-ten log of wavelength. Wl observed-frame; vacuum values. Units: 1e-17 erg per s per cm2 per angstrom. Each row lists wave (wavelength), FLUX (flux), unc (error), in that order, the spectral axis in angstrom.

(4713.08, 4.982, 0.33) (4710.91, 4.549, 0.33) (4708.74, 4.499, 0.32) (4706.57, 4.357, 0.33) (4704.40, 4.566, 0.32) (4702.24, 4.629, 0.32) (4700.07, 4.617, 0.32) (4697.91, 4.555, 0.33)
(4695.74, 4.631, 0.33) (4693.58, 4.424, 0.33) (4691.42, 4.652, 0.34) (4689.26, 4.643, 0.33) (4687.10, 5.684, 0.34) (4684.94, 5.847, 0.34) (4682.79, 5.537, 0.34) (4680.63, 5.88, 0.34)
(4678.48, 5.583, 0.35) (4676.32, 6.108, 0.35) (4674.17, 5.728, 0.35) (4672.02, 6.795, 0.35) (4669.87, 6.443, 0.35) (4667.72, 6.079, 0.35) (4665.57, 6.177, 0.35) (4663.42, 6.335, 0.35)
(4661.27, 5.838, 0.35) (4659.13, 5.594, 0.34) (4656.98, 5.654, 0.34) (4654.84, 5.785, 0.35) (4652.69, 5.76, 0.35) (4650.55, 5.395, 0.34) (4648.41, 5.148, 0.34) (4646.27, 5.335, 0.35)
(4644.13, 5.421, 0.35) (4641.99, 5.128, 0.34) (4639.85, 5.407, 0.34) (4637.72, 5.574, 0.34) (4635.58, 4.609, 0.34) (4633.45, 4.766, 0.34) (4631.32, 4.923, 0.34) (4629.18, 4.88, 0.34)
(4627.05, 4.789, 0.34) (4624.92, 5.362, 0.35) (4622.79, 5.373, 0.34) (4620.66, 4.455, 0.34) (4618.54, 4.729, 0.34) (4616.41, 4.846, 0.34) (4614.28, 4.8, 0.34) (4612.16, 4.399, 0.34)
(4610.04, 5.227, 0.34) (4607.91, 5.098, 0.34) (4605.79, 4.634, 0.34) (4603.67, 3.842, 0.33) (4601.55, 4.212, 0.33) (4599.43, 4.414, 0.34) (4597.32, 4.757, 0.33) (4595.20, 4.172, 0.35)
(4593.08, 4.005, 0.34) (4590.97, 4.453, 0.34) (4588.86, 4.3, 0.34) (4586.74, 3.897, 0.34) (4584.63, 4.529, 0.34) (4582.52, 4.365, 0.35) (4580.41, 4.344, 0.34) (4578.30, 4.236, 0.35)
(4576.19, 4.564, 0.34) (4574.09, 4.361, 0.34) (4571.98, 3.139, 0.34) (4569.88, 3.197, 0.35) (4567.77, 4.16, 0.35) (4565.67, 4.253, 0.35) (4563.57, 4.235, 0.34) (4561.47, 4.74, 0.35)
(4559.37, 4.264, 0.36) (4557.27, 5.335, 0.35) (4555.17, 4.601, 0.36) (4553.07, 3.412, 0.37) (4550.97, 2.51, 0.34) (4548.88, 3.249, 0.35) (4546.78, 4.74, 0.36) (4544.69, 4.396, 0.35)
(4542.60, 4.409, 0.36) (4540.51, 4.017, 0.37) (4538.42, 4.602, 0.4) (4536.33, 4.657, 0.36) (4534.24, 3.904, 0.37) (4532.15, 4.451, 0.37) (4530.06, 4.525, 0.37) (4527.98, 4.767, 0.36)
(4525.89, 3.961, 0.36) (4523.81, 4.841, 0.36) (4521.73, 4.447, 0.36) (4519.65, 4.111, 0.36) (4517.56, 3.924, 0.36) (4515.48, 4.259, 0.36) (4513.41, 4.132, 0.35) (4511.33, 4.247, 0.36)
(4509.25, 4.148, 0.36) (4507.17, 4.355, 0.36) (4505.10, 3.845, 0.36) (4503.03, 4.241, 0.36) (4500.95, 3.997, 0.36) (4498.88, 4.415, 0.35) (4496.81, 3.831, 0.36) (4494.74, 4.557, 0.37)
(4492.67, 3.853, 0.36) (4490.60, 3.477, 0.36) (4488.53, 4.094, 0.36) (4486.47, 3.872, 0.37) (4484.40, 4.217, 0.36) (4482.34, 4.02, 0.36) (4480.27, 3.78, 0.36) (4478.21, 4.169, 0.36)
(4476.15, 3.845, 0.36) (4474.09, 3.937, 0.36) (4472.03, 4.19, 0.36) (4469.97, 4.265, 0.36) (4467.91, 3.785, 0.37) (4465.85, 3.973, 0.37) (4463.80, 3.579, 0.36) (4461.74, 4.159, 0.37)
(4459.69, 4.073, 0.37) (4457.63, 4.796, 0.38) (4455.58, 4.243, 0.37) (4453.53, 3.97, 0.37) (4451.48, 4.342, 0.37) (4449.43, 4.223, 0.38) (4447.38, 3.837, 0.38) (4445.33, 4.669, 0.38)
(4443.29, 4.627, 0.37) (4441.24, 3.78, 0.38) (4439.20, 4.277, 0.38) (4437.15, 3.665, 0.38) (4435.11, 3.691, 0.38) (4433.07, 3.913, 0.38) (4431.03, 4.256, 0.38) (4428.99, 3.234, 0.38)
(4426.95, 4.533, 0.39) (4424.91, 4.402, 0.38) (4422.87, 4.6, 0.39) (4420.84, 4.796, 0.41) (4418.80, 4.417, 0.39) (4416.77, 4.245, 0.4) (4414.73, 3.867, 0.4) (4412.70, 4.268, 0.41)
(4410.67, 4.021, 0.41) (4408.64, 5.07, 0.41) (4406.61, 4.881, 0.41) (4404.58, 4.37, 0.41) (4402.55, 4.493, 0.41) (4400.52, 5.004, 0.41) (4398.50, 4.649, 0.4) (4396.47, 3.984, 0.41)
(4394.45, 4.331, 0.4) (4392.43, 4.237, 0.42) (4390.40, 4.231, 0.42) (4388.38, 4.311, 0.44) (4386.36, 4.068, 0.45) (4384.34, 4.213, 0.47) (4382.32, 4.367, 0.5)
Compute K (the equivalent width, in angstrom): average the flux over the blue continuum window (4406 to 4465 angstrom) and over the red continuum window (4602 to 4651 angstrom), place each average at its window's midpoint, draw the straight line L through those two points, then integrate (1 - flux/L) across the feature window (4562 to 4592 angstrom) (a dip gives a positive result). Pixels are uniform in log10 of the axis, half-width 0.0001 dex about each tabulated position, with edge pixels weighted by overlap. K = 3.8 angstrom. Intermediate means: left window 4.22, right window 4.95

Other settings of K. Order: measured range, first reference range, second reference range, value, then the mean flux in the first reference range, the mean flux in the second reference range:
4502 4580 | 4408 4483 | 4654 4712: 7.37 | 4.14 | 5.37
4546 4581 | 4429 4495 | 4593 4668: 4.52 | 4.05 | 5.09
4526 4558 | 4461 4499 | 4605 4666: 1.83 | 3.99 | 5.22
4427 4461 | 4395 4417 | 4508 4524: 2.01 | 4.45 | 4.23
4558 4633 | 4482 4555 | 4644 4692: 7.52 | 4.13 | 5.73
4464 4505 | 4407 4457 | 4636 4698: 4.58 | 4.22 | 5.56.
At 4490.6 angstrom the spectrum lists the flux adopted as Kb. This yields 3.477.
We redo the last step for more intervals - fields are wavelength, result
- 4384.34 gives 4.213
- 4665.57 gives 6.177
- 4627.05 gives 4.789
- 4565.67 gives 4.253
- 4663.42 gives 6.335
